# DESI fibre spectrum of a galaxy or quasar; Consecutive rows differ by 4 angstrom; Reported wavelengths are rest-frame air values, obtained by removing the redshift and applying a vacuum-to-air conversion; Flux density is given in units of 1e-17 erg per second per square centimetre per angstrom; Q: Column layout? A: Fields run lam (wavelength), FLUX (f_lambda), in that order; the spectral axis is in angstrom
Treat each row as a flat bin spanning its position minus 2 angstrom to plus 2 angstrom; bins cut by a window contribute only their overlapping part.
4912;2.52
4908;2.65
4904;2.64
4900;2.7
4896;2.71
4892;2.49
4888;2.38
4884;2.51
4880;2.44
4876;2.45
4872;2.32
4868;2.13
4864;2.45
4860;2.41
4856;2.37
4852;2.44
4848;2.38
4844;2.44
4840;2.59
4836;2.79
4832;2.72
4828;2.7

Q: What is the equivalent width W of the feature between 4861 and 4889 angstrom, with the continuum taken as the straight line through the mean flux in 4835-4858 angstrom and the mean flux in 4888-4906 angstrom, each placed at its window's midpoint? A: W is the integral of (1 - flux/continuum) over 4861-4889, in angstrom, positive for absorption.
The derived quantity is 1.88 angstrom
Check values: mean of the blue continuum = 2.49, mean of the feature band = 2.38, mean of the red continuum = 2.61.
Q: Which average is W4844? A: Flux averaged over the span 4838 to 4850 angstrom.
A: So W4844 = 2.47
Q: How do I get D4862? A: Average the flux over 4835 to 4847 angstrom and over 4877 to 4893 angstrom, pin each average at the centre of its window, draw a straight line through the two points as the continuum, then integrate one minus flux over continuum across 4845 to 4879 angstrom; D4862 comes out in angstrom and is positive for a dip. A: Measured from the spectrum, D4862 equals 1.9 angstrom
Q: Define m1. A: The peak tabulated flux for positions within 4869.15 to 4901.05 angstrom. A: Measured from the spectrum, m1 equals 2.71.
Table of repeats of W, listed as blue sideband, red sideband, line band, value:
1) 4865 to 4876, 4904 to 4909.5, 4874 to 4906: -0.78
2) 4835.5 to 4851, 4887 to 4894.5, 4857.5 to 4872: 0.95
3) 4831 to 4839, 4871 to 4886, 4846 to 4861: 1.21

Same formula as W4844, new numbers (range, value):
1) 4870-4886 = 2.43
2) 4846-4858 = 2.4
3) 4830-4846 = 2.63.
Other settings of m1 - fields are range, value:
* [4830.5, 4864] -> 2.79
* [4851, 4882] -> 2.45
